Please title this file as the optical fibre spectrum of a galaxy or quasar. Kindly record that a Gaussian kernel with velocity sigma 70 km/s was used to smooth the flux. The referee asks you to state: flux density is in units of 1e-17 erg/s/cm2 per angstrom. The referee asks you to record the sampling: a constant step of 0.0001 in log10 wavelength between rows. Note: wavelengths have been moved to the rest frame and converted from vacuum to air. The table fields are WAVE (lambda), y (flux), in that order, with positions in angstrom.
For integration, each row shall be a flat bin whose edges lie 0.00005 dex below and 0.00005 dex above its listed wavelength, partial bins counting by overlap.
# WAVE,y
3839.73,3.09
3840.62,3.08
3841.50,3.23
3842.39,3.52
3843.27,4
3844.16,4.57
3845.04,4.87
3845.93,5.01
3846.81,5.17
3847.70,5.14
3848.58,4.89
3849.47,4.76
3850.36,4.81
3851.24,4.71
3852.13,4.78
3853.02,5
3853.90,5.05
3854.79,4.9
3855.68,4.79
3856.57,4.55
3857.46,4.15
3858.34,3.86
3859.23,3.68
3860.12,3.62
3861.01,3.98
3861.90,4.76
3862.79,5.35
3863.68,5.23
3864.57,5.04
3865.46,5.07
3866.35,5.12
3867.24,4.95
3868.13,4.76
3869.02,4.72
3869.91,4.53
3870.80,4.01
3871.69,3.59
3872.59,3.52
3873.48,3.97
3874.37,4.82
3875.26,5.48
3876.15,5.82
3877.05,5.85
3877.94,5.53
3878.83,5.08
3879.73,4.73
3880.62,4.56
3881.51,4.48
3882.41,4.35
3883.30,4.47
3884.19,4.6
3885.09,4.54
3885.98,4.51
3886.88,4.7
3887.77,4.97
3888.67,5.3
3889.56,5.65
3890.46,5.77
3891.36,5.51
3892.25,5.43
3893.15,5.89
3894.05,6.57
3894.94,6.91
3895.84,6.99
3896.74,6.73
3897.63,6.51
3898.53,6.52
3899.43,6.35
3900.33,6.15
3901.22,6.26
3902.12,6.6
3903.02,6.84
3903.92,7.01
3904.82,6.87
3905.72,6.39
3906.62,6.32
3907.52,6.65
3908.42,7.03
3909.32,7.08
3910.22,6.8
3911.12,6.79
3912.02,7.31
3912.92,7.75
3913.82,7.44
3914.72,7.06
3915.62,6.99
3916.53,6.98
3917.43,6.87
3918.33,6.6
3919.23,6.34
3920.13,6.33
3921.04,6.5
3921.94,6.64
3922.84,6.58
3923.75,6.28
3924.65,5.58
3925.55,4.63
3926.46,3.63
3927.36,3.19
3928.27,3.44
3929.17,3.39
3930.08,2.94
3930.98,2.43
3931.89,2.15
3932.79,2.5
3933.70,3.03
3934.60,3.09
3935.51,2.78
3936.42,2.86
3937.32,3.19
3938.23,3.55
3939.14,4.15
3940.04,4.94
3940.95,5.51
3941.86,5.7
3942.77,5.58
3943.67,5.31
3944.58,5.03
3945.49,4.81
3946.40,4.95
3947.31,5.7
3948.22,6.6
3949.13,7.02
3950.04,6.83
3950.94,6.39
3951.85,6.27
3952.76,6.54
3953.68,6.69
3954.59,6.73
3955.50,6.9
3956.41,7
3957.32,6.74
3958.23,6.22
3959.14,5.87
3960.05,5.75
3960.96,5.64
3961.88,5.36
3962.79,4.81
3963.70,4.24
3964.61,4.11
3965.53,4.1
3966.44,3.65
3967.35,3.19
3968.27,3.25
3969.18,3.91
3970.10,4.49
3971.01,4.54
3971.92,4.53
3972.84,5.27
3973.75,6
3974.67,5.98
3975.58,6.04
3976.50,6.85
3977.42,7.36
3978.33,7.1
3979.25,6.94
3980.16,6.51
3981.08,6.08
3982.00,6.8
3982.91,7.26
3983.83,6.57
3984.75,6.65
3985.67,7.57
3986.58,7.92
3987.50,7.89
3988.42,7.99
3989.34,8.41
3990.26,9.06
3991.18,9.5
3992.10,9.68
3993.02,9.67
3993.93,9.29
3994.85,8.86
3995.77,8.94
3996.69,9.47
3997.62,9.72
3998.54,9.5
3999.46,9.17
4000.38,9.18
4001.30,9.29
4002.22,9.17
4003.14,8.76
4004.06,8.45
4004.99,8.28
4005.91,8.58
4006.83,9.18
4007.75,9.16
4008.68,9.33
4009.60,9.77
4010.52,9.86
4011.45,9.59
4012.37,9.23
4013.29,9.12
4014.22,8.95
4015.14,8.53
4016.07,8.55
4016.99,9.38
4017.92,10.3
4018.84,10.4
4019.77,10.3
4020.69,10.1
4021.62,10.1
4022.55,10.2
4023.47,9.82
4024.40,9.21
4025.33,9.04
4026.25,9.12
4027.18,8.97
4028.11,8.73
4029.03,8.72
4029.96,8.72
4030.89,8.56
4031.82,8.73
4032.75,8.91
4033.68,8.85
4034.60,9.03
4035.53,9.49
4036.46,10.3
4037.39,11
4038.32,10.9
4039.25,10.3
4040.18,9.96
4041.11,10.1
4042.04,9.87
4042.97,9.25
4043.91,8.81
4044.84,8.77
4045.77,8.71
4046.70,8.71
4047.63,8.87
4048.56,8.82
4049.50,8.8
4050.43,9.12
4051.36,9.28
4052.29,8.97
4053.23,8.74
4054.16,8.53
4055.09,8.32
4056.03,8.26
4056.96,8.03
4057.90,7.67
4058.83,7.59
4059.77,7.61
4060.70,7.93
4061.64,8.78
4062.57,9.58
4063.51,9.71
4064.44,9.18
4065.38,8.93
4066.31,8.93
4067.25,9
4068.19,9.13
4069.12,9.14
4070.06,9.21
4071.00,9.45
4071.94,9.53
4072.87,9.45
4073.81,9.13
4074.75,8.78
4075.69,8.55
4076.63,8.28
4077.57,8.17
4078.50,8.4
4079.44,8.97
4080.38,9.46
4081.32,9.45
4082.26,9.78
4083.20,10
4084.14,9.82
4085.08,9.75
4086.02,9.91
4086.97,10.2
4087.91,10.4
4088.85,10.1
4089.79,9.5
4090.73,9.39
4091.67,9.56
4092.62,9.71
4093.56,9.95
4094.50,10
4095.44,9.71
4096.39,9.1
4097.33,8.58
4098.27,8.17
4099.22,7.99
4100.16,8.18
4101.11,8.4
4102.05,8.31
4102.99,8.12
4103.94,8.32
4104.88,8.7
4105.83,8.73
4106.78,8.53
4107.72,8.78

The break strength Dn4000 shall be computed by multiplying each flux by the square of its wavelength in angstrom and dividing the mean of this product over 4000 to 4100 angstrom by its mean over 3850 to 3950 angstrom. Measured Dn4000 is 1.9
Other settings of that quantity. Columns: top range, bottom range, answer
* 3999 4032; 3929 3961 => 1.90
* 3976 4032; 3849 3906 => 1.80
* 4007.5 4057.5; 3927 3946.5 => 2.54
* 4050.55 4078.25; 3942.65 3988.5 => 1.56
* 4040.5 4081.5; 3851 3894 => 2.03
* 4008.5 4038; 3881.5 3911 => 1.67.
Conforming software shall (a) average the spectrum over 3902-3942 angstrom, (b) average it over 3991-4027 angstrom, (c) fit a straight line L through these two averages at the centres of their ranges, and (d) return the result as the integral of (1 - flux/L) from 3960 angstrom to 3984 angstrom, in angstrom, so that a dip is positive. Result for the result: 7.2 angstrom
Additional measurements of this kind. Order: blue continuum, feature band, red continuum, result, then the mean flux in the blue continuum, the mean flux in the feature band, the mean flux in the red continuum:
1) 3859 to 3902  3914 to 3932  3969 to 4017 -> 2.6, 5.16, 5.32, 8.01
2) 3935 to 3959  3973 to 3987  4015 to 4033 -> 0.8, 5.54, 6.74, 9.34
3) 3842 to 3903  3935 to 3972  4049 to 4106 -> 8.1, 5.05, 5.16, 8.99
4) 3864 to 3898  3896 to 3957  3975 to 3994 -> 4.9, 5.13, 5.67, 7.63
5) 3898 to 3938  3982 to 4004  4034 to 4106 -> -4.0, 5.54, 8.64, 9.11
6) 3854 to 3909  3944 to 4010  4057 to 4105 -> 1.7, 5.3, 6.96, 9.05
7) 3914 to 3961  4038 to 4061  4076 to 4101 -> -1.7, 5.29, 8.87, 9.31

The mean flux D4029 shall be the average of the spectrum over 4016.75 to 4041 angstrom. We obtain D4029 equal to 9.59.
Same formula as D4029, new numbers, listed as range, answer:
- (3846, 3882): 4.72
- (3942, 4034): 7.54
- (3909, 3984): 5.45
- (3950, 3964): 6.13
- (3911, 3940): 4.94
